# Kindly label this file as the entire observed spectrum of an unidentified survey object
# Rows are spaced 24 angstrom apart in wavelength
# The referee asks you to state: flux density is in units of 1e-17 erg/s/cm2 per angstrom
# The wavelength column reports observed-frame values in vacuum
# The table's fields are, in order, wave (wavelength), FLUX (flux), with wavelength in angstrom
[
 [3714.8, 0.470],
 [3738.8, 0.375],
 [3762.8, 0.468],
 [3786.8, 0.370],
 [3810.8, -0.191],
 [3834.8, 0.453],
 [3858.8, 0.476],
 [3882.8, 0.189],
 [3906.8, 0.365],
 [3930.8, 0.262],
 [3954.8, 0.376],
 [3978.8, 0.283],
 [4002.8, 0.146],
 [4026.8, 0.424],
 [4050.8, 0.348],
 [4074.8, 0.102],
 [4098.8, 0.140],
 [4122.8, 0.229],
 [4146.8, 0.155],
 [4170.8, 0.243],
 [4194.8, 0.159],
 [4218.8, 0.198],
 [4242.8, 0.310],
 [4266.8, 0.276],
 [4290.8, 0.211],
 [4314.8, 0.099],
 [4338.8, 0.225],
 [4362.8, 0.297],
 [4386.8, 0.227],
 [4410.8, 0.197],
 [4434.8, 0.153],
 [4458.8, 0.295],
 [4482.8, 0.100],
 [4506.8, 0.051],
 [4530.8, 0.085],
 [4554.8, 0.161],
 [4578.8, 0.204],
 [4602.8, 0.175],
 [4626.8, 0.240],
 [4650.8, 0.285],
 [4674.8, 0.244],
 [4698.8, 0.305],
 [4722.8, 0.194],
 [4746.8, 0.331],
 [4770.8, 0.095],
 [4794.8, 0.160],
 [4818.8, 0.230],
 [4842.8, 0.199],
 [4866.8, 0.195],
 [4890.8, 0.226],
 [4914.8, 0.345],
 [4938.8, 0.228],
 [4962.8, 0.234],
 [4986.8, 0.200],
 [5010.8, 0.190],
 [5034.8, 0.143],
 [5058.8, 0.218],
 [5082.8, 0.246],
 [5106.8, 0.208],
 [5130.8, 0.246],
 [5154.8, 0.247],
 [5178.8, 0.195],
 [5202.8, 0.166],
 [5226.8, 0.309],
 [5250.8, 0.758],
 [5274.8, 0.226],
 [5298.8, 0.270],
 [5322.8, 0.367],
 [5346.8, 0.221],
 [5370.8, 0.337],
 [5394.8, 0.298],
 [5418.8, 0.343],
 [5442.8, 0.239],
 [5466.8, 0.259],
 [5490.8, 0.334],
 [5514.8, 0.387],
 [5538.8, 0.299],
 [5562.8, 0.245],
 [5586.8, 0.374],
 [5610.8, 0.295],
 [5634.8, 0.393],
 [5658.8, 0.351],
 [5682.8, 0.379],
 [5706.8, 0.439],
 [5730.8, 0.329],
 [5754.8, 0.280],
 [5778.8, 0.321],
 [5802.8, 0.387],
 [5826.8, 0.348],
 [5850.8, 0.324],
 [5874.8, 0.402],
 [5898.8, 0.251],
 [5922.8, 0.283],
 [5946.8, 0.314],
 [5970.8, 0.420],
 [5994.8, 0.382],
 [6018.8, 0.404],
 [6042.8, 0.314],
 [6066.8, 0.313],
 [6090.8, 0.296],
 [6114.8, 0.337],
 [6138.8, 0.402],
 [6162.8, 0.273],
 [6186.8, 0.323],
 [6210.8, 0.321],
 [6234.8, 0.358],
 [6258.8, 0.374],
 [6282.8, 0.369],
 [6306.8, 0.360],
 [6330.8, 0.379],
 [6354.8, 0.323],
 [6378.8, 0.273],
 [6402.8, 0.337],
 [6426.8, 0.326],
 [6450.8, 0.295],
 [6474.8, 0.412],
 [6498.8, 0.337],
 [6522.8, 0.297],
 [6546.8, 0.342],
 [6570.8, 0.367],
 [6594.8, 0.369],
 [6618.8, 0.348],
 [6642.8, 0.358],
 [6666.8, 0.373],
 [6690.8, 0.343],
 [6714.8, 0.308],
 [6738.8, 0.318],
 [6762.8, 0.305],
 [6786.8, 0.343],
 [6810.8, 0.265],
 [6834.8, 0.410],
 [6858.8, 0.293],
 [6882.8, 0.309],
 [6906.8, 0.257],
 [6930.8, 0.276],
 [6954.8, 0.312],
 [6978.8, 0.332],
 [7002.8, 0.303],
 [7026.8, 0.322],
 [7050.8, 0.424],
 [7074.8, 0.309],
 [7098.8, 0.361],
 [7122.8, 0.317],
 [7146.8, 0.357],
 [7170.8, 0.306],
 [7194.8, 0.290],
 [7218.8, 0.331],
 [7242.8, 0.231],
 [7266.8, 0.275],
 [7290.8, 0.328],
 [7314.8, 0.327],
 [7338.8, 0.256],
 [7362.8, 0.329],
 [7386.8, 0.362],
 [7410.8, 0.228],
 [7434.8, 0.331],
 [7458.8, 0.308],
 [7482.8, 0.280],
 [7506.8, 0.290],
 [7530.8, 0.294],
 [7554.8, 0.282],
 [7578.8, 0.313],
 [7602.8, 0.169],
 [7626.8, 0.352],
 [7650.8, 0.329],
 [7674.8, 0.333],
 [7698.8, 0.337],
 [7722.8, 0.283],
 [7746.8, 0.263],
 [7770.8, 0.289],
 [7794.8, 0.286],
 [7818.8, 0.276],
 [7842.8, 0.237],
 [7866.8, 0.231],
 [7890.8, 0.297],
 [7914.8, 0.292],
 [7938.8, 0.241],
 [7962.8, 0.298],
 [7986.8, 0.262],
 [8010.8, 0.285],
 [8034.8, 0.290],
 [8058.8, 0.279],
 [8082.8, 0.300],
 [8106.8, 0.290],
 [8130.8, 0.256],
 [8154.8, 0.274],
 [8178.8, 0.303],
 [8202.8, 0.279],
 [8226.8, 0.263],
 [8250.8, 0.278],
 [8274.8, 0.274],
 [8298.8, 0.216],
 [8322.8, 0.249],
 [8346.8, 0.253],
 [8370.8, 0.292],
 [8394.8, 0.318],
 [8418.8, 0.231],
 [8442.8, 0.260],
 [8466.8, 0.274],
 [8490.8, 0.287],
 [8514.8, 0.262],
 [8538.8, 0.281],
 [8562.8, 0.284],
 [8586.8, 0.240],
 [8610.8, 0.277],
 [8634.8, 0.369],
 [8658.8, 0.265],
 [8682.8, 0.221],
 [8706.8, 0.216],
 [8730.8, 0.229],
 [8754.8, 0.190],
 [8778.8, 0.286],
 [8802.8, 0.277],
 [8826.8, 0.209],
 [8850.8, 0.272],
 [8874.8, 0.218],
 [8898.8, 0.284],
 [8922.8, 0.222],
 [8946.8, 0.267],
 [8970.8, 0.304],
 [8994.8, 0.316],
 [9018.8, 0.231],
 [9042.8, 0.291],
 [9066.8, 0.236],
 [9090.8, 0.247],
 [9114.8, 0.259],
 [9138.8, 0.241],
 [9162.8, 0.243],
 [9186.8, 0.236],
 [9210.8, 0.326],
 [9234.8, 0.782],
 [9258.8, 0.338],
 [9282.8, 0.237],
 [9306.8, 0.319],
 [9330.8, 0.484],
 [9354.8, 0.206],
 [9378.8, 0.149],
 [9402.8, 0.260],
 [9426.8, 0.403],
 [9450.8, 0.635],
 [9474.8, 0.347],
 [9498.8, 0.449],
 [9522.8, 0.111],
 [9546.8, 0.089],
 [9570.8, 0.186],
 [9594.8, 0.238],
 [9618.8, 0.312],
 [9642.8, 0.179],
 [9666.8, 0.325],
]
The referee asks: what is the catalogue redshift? 0.406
